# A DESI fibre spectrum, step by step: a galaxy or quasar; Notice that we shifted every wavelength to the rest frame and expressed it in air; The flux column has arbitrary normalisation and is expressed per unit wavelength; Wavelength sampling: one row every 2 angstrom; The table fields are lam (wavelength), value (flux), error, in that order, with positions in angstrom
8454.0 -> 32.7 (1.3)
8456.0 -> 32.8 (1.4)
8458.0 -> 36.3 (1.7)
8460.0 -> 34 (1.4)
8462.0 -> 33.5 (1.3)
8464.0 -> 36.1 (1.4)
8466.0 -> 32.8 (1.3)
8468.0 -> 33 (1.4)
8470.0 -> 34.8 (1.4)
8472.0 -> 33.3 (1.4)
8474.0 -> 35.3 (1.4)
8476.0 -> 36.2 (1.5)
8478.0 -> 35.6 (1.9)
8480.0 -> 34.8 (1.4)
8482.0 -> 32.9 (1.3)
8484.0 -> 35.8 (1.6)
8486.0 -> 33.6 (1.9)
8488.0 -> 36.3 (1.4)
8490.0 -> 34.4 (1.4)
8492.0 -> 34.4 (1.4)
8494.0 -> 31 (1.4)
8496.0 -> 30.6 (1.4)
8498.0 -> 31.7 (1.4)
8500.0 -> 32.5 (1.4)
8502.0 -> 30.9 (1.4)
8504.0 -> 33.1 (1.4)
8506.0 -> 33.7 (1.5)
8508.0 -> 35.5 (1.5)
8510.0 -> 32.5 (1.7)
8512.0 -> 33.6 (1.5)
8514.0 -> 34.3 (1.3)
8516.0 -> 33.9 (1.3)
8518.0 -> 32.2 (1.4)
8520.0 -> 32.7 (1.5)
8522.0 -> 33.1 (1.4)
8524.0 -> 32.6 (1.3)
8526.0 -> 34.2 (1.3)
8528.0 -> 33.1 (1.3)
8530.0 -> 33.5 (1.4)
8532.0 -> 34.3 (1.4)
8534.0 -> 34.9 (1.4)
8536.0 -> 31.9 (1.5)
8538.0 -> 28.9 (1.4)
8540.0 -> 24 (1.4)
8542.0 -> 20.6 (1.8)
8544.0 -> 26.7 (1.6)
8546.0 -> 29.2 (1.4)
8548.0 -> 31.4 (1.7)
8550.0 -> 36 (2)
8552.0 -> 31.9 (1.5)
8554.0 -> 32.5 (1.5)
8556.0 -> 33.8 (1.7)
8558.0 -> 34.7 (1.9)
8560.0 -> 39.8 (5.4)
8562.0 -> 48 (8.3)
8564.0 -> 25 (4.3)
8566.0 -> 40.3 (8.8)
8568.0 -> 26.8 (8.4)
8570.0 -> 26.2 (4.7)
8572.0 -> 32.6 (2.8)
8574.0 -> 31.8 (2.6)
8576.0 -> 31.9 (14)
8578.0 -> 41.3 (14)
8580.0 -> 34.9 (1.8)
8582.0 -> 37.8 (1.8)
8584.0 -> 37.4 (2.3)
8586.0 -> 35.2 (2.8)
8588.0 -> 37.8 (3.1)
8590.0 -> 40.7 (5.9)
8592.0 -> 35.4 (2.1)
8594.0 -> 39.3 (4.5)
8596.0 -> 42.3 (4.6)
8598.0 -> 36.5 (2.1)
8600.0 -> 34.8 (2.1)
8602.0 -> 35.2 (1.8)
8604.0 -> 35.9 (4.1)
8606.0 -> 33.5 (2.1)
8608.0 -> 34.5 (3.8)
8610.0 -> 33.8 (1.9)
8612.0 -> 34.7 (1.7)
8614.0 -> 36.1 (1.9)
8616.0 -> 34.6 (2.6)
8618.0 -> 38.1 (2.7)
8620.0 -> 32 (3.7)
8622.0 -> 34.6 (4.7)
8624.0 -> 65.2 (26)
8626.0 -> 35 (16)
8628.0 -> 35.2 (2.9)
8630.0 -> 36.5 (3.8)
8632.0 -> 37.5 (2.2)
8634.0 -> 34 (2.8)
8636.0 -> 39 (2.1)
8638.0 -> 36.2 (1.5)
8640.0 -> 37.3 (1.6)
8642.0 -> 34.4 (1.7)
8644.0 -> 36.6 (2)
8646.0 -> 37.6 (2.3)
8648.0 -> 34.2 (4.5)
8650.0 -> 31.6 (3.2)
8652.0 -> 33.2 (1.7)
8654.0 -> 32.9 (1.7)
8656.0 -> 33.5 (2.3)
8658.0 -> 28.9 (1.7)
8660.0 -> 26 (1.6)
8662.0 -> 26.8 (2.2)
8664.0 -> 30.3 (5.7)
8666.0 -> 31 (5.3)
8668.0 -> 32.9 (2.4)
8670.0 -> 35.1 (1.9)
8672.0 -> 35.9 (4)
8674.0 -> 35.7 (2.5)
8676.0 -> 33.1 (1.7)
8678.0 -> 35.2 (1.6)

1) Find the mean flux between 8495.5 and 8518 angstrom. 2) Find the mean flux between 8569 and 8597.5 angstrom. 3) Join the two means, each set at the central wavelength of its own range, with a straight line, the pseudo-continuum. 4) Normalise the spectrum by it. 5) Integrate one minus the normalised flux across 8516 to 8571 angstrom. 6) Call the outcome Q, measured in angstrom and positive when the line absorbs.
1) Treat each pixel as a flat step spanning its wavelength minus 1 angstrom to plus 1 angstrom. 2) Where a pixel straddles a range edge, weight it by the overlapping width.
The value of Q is 3.6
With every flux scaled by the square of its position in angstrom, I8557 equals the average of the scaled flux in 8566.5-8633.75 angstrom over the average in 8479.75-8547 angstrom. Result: 1.15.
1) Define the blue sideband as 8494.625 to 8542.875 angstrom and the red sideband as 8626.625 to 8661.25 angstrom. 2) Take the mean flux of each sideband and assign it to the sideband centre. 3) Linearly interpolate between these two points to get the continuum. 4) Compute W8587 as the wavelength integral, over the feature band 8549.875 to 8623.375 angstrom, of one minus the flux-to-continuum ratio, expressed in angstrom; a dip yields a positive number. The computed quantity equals -4.9 angstrom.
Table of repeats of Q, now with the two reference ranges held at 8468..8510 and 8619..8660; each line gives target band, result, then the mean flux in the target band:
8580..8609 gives -1.2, 36.8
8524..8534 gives 0.2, 33.8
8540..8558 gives 2.3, 30.2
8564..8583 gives 1.0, 33.3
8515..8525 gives 0.4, 32.9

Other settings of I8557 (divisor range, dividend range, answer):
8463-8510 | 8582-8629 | 1.13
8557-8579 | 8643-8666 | 0.95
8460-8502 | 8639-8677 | 1.02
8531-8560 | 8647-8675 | 1.06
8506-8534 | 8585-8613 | 1.10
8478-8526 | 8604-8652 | 1.13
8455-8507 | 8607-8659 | 1.10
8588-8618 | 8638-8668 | 0.91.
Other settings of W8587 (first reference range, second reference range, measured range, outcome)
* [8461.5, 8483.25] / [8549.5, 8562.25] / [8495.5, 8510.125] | 1.0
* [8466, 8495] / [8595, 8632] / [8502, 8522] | 0.9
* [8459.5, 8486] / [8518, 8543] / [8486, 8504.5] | 0.2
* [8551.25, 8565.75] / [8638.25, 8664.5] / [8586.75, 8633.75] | -4.7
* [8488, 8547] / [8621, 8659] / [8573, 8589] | -0.8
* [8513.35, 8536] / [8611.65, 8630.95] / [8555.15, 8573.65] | 0.7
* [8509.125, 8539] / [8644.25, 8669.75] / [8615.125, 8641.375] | -4.9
